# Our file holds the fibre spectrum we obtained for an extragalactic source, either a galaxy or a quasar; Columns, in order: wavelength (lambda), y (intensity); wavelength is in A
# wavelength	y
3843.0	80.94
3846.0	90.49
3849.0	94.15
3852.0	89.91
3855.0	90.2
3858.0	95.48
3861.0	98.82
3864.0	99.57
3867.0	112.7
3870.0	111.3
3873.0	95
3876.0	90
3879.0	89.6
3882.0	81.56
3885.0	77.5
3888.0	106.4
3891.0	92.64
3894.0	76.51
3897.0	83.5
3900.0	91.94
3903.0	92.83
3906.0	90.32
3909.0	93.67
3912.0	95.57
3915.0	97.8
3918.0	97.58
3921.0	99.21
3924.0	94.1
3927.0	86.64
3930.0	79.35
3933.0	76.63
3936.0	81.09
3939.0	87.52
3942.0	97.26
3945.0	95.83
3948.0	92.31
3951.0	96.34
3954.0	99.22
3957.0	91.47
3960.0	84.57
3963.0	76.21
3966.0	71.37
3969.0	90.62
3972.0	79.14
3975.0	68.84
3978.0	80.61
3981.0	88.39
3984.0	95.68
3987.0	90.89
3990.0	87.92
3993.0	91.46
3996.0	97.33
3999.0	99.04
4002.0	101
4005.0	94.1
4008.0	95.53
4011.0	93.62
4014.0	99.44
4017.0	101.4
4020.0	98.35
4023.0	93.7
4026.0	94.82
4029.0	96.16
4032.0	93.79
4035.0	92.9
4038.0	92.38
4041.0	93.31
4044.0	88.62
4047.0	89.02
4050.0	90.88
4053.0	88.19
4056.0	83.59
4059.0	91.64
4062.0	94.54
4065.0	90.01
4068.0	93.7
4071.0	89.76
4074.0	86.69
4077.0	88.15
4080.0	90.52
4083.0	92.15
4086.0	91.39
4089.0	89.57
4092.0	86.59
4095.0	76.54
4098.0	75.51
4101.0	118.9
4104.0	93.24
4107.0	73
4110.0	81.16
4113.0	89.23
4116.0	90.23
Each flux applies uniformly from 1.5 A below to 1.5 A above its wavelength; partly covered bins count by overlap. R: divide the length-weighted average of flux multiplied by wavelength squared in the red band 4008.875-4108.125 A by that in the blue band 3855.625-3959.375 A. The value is 1.07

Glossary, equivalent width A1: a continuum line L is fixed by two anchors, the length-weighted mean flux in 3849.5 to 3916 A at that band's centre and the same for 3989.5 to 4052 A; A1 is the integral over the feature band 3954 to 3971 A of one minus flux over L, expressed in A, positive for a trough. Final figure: 1.8 A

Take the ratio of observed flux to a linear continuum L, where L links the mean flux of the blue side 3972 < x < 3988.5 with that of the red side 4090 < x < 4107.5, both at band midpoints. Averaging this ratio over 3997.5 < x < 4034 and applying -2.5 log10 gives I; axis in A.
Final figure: -0.13 mag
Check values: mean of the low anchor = 84.4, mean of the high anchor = 88.2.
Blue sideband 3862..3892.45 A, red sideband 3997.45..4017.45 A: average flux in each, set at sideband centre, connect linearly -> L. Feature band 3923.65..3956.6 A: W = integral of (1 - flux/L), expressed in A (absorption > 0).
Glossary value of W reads 2.4 A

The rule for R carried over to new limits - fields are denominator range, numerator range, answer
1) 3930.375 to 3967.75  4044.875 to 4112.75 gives 1.09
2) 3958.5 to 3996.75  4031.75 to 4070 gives 1.11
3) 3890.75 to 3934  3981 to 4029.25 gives 1.11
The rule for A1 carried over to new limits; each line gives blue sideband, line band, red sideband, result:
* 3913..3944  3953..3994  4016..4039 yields 3.19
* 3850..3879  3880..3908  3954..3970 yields 1.57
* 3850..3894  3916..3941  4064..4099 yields 1.20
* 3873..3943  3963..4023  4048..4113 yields -0.85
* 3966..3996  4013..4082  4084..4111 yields -4.31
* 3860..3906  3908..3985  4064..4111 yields 2.94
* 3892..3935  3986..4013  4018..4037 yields -0.28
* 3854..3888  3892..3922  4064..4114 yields 0.76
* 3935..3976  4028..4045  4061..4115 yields -0.93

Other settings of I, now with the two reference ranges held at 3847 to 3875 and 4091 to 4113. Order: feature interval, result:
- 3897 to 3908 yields 0.065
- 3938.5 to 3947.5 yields 0.003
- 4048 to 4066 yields -0.012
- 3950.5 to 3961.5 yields 0.013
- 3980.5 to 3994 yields 0.013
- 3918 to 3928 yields 0.011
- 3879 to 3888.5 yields 0.123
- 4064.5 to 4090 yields -0.030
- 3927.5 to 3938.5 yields 0.178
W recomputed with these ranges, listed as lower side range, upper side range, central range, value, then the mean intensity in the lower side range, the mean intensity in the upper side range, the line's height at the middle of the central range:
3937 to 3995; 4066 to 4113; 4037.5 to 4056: -0.3 A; 87.7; 88.5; 88.2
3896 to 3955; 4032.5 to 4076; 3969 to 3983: 1.5 A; 91.4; 90.4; 91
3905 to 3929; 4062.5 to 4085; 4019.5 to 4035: -0.6 A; 94.1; 90.4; 91.5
